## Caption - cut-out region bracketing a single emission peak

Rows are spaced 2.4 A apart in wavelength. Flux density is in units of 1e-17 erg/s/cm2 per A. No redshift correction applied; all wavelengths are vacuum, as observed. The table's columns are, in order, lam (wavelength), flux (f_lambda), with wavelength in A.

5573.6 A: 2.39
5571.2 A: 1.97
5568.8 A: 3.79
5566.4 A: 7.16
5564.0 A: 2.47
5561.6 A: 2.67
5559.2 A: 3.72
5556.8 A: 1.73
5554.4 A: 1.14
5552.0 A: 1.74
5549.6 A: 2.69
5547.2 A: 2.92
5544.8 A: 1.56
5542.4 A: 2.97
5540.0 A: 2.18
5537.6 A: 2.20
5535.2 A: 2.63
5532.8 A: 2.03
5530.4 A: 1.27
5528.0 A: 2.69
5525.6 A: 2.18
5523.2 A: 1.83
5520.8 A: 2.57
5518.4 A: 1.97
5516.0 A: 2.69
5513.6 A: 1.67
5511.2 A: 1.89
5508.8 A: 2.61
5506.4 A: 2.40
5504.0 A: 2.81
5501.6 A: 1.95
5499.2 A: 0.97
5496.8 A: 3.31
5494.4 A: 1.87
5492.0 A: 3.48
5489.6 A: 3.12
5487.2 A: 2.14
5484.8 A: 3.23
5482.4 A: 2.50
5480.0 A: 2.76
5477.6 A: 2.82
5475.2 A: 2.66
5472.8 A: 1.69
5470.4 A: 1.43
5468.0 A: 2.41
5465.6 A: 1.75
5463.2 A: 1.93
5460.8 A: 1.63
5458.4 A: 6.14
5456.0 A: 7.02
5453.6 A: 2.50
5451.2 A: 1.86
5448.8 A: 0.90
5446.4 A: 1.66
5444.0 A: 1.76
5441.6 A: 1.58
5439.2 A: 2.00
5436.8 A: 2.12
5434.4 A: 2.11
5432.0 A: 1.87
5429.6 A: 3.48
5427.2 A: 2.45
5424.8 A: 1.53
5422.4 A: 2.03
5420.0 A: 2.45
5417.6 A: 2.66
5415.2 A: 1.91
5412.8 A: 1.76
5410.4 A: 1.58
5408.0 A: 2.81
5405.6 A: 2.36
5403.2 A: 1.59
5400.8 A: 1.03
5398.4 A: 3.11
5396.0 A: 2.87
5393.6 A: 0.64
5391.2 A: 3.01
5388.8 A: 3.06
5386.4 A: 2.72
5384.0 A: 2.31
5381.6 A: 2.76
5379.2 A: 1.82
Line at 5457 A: Hbeta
